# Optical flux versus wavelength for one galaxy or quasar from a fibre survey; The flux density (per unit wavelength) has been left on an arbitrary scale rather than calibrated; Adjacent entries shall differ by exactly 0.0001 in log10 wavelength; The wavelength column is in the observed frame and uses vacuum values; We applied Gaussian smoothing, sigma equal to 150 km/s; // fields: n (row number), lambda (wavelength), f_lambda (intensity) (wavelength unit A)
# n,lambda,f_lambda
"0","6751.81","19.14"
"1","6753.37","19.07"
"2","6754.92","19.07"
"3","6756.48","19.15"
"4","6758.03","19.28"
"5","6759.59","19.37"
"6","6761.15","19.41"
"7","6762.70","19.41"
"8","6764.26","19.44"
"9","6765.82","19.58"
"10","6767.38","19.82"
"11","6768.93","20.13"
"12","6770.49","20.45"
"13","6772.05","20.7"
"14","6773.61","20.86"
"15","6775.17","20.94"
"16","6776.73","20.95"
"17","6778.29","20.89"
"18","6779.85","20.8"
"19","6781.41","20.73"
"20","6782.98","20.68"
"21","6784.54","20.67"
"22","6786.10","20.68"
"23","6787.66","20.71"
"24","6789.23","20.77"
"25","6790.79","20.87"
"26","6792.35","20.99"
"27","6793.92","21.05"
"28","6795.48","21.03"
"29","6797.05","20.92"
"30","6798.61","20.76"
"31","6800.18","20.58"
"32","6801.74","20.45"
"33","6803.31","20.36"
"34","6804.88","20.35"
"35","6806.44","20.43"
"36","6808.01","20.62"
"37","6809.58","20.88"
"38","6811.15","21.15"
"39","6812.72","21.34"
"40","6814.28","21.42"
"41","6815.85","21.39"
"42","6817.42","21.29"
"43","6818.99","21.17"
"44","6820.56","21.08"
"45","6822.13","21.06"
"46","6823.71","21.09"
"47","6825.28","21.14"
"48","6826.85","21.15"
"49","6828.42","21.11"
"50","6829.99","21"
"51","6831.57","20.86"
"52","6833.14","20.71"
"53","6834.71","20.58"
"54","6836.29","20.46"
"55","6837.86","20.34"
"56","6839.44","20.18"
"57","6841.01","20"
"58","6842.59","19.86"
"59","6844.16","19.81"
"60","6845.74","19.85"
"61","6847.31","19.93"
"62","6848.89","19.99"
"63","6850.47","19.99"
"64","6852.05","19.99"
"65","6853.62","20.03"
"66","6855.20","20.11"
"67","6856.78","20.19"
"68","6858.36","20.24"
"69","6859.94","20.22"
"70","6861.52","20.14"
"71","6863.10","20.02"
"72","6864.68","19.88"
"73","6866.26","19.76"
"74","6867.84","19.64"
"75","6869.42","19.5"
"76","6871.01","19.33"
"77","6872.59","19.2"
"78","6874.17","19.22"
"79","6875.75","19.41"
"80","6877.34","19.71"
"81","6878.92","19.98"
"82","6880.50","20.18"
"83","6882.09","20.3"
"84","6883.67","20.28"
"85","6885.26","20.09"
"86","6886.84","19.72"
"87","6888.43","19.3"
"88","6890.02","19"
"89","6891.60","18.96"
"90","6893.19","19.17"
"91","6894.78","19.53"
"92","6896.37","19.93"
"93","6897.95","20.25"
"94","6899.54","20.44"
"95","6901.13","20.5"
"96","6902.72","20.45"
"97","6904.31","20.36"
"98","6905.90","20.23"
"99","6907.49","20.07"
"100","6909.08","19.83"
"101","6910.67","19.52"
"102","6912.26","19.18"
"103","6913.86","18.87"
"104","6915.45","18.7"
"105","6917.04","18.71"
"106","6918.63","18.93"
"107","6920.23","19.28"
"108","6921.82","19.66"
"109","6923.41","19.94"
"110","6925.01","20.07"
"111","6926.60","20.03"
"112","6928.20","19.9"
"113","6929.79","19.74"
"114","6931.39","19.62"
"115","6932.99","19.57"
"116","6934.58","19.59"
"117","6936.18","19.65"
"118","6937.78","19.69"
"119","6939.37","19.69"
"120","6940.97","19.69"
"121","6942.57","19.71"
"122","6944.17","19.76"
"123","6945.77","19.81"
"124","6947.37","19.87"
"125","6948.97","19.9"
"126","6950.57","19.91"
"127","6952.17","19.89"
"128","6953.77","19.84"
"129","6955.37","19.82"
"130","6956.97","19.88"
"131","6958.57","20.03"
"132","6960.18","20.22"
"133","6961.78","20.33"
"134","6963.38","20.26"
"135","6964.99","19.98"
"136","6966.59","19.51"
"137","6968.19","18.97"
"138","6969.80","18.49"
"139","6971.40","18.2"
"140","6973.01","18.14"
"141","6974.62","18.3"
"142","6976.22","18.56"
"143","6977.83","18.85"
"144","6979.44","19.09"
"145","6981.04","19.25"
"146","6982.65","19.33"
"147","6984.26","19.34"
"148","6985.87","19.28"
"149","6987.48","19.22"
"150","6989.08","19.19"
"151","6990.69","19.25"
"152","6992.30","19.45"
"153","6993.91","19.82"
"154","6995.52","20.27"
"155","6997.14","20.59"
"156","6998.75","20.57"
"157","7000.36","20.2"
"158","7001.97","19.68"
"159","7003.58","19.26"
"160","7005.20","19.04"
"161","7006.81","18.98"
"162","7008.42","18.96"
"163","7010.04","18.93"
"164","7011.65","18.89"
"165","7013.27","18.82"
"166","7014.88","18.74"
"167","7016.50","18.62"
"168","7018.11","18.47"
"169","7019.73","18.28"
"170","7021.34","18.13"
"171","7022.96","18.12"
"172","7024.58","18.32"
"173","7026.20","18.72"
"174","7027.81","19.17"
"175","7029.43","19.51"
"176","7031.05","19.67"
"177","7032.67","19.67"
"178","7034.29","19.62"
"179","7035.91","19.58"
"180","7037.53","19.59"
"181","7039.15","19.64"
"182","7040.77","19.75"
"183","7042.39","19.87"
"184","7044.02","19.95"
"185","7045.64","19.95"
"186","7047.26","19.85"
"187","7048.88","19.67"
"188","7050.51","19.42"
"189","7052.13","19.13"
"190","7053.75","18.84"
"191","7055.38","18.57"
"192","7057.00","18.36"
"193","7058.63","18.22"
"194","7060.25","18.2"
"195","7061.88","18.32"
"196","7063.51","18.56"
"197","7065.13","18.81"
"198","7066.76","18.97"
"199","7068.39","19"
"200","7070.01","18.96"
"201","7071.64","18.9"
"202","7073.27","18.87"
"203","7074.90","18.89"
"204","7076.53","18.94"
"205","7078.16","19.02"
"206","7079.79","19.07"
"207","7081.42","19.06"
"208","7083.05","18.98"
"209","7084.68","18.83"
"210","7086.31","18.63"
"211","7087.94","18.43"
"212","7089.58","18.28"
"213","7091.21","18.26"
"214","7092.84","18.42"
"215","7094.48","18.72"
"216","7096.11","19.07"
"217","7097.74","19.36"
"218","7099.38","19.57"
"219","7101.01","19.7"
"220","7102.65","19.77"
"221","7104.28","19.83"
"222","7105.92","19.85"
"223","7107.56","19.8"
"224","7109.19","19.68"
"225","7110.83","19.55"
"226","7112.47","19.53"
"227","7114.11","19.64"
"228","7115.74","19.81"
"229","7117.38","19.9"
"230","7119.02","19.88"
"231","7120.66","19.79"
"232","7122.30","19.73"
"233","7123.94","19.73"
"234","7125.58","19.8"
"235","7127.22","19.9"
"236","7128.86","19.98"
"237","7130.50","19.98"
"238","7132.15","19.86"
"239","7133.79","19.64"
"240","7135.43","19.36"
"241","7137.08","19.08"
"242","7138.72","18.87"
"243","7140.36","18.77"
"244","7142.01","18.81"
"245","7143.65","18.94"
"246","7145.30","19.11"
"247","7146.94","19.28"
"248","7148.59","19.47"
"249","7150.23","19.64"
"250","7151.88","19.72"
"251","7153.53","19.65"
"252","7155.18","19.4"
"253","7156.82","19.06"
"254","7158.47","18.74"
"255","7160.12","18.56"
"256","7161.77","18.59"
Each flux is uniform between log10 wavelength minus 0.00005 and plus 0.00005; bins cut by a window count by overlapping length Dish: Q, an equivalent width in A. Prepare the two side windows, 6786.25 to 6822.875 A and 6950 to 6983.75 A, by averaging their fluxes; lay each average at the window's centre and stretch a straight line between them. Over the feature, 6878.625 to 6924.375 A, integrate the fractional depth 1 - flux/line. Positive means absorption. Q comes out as 0.7 A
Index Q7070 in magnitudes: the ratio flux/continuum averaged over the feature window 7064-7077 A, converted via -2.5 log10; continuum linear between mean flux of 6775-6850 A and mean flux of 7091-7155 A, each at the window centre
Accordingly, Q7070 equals 0.04 mag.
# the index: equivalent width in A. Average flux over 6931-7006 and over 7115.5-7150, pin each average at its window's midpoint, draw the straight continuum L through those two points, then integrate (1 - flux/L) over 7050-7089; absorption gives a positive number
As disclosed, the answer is 1.5 A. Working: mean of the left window 19.5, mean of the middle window 18.8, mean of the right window 19.5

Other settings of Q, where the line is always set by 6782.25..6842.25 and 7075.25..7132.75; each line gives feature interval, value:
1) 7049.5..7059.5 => 0.43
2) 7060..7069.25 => 0.42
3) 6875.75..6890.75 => 0.47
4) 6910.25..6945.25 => 1.25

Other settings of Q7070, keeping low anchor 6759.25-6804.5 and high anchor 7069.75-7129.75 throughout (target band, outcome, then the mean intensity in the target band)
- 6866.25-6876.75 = 0.04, 19.4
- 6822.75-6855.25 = -0.01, 20.4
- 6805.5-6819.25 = -0.04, 21.1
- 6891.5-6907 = 0.00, 20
